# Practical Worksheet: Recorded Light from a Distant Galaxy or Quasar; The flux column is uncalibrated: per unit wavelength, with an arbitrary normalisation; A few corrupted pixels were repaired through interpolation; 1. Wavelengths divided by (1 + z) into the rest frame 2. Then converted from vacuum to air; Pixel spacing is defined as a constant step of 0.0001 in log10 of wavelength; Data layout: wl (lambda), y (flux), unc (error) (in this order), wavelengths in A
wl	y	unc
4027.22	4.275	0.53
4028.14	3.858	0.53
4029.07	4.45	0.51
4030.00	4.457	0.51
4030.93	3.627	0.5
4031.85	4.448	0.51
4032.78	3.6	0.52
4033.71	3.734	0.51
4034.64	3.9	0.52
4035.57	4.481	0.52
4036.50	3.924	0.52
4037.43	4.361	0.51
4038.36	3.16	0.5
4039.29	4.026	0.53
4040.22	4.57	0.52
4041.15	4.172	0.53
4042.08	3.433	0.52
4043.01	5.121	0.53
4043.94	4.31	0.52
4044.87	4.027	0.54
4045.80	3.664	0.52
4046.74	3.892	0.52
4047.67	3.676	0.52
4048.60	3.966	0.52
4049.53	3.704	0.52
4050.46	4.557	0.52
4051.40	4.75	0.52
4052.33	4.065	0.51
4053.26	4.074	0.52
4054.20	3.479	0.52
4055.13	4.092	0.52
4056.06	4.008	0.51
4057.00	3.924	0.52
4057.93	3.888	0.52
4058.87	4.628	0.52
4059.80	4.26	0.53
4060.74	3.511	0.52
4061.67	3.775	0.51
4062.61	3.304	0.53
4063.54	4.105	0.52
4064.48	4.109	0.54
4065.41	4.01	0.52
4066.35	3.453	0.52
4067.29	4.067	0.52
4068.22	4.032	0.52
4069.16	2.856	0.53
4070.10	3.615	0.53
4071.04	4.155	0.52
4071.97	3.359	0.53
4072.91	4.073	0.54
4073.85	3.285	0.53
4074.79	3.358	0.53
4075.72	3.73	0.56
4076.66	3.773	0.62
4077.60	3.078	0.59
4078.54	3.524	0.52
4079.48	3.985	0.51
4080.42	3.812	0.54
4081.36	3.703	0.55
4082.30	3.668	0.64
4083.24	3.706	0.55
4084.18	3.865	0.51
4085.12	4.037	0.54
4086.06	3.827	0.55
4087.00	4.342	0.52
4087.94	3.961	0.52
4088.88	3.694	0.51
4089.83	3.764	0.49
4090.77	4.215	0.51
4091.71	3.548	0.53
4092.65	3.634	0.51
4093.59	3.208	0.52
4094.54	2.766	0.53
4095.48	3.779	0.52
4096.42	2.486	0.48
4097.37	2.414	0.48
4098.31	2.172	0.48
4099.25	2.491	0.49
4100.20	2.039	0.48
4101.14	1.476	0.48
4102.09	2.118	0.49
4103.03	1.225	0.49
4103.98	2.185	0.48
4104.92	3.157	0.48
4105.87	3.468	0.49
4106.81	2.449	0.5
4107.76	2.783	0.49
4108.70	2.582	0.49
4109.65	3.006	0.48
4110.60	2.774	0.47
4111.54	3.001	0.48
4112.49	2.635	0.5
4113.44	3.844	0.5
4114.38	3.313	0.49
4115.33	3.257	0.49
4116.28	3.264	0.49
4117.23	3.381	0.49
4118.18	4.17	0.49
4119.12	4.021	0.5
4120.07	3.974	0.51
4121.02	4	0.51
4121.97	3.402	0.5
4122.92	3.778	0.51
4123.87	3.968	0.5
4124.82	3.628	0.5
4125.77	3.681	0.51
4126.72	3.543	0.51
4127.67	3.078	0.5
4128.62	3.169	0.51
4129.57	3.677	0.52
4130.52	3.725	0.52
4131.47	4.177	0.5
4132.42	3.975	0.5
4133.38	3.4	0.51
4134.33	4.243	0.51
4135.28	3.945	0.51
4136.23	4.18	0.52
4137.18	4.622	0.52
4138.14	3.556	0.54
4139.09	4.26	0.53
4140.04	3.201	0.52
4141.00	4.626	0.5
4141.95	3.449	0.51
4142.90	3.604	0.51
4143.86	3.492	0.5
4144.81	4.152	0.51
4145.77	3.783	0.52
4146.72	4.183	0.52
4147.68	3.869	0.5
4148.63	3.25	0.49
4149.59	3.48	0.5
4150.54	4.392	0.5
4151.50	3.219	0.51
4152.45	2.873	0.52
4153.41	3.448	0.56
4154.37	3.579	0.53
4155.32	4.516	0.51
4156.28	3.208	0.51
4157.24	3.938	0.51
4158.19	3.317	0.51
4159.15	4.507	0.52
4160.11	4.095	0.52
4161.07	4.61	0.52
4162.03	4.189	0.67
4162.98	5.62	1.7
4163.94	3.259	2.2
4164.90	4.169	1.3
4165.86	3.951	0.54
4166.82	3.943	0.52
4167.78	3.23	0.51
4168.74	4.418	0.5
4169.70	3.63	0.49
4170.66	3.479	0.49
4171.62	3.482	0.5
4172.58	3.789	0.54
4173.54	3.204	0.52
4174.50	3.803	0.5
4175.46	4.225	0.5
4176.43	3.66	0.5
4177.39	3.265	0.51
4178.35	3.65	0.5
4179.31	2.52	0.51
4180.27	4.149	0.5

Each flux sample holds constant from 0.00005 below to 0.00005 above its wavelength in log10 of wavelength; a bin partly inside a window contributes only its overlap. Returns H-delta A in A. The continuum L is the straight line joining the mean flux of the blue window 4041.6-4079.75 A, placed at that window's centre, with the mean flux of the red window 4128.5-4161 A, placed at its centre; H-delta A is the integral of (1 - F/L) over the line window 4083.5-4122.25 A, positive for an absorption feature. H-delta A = 6.8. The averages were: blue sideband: 3.87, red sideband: 3.81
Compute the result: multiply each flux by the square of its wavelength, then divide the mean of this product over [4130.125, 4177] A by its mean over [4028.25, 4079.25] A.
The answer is 1.03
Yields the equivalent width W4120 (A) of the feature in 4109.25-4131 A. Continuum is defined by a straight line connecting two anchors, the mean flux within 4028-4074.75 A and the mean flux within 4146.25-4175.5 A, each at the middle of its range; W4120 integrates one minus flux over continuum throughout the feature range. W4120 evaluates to 2.1 A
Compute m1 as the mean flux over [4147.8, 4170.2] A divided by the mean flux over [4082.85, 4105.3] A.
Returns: 1.25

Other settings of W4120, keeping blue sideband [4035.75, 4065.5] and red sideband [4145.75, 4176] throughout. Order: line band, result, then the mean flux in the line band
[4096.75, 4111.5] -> 5.6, 2.44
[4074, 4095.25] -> 1.5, 3.69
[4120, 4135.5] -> 0.7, 3.72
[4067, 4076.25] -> 0.8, 3.65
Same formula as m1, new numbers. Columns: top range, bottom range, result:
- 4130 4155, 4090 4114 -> 1.36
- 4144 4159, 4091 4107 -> 1.39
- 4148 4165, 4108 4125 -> 1.13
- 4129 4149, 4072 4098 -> 1.08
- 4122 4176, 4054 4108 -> 1.11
